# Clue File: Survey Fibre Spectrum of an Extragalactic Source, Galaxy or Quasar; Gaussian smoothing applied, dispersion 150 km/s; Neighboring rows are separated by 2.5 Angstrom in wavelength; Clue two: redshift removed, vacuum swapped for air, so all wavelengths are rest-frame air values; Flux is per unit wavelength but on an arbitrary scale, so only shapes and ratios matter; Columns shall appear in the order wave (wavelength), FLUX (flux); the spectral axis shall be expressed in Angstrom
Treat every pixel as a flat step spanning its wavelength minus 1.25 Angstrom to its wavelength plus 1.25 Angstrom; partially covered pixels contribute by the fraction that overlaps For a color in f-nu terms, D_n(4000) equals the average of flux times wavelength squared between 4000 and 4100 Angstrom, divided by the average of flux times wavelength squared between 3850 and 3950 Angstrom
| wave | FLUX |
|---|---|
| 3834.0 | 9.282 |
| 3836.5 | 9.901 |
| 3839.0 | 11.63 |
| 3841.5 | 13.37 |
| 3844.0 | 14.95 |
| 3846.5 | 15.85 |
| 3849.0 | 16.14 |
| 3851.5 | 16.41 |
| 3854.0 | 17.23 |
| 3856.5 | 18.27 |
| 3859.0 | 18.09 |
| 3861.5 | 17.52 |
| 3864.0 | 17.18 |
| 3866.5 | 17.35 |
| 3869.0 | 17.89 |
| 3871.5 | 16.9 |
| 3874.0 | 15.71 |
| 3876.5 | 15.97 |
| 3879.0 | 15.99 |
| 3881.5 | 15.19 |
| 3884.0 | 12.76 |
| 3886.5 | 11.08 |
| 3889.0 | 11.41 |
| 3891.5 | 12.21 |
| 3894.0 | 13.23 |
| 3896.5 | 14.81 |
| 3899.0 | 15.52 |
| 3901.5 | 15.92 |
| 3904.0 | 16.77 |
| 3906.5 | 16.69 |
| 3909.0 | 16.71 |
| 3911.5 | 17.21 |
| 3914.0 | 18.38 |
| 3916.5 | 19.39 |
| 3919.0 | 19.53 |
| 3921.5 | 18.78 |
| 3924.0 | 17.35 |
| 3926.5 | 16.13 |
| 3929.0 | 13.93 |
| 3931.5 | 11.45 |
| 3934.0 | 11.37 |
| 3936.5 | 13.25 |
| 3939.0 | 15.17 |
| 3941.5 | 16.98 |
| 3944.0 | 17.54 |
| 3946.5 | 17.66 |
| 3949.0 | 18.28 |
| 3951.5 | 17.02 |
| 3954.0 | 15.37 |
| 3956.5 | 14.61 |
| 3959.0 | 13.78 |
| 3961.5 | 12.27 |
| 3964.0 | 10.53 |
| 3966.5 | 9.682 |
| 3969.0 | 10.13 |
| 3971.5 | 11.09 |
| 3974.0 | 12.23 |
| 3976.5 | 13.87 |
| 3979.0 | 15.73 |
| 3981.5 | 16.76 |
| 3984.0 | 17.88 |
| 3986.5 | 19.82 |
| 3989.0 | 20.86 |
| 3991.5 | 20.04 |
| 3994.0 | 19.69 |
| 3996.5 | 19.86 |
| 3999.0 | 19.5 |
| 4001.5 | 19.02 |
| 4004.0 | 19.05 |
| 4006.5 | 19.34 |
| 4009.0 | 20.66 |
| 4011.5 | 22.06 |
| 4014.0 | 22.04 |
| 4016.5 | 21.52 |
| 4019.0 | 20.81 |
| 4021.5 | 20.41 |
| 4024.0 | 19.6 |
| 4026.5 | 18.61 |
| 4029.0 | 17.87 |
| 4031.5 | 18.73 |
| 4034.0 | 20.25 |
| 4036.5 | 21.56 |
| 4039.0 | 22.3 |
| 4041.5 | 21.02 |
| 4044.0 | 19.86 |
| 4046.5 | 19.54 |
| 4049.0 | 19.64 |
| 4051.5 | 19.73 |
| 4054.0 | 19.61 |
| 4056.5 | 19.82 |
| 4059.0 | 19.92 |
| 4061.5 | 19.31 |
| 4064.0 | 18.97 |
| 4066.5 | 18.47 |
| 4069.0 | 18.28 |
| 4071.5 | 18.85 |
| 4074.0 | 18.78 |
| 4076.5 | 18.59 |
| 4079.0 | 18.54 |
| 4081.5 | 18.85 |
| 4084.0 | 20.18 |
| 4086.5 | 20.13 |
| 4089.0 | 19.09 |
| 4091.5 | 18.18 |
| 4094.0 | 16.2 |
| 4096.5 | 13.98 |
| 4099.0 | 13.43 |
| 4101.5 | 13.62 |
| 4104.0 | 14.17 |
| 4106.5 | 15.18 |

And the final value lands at 1.30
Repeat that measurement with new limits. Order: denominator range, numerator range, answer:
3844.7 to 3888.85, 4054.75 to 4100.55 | 1.27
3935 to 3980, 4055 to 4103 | 1.36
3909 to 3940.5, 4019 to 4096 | 1.29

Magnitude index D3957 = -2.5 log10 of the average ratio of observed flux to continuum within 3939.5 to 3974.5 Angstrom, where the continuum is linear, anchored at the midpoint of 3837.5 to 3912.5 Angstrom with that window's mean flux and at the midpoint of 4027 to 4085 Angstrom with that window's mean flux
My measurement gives 0.217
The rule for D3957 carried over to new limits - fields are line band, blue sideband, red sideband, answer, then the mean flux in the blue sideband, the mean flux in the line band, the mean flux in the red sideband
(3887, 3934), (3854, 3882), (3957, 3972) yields -0.09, 17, 15.7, 11.4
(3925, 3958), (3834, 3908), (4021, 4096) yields 0.10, 15.1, 15.3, 19.3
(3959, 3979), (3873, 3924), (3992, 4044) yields 0.48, 15.7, 11.8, 20.2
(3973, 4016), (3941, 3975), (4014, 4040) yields -0.09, 14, 18.8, 20.2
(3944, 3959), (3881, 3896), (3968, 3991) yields -0.12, 12.6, 16.4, 15.6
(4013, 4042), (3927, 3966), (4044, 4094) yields -0.16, 14.5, 20.4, 19.1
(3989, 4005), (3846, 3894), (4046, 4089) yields -0.10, 15.7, 19.6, 19.2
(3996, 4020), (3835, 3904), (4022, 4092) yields -0.12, 15.1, 20.4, 19.5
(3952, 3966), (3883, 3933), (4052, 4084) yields 0.24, 15.5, 13.3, 19.1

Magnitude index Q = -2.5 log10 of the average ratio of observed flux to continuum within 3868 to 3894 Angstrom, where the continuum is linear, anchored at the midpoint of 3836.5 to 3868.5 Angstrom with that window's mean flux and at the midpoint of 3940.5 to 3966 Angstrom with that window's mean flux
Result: 0.10 mag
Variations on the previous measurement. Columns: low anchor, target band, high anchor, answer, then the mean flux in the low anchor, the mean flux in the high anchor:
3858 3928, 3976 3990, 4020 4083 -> 0.03 mag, 16.1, 19.5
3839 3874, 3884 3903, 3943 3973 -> 0.16 mag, 16.5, 14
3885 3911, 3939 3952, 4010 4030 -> -0.03 mag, 14.5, 20.4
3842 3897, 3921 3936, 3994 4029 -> 0.19 mag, 15.5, 20.1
